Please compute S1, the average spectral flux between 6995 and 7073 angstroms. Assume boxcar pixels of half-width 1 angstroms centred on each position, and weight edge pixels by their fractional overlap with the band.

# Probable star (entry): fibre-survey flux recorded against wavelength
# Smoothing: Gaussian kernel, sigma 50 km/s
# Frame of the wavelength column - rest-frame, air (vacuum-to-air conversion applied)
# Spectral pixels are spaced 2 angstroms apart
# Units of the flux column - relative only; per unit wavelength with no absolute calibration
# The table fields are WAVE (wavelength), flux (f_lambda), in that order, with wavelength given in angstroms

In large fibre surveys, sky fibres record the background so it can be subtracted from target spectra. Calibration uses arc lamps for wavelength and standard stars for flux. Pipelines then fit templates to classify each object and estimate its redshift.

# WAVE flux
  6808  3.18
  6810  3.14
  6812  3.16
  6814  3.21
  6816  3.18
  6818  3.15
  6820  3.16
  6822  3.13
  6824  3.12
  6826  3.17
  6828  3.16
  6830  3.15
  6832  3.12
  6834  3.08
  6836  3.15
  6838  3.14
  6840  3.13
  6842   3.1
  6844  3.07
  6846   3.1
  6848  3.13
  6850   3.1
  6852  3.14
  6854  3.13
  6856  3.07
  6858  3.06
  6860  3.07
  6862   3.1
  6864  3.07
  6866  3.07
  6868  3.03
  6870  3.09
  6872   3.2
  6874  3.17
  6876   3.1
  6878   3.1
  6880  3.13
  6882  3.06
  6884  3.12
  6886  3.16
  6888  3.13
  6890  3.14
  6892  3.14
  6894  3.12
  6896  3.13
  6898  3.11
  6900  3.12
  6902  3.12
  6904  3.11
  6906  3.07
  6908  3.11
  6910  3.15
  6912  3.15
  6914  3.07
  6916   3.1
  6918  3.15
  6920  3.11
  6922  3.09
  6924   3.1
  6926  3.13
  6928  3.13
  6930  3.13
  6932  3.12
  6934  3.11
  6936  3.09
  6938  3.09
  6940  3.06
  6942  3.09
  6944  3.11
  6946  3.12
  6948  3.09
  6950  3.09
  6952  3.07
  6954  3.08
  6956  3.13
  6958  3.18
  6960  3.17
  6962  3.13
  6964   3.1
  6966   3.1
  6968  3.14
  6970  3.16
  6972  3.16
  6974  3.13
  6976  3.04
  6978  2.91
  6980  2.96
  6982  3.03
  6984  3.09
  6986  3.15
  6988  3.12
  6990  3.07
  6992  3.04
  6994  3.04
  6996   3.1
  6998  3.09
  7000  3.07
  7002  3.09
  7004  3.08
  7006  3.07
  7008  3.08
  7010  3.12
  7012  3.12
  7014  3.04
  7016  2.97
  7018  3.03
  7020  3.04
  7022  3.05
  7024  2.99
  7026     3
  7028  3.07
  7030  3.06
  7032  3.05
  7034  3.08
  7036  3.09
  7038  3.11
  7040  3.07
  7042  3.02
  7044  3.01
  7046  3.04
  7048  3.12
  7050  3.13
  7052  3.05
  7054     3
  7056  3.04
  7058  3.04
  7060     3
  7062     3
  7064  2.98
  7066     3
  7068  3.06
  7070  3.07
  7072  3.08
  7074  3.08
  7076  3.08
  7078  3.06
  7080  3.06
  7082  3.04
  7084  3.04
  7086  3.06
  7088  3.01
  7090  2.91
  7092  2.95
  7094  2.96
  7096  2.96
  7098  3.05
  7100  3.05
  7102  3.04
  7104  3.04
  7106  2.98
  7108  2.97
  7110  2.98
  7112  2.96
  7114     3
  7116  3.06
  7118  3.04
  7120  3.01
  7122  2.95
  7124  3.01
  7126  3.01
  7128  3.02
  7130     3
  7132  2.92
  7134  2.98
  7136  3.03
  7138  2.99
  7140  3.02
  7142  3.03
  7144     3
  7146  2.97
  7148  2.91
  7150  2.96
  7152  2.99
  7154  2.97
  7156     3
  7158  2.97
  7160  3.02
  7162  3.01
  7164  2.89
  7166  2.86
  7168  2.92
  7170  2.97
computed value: 3.05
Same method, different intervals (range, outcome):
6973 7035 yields 3.06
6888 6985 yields 3.11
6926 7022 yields 3.09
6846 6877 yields 3.1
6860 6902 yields 3.11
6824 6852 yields 3.12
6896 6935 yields 3.12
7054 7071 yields 3.02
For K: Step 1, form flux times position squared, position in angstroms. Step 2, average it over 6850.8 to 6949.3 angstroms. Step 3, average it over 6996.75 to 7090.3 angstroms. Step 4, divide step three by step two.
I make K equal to 1.0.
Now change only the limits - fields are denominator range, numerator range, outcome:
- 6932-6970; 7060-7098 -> 1.01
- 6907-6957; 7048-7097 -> 1.01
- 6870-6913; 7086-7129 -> 1.02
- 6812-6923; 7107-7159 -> 1.03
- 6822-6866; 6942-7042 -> 1.03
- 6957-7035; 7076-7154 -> 1.01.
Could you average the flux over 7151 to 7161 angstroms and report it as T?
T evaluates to 2.99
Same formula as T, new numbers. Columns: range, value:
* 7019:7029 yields 3.03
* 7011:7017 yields 3.04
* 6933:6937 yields 3.1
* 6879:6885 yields 3.1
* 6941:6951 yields 3.1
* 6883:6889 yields 3.14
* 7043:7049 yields 3.06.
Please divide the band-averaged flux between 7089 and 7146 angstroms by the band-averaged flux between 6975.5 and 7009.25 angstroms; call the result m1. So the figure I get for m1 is 1.0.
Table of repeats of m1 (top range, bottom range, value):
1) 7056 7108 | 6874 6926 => 0.97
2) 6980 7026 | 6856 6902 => 0.99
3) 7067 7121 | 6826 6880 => 0.97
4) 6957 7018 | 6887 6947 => 0.99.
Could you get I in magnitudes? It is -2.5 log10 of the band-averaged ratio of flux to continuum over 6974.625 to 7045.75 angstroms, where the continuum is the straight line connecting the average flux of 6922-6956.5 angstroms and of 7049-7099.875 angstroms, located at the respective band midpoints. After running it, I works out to 0.00 mag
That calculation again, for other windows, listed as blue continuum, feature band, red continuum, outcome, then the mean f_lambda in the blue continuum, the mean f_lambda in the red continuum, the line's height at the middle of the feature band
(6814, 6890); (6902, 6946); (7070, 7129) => -0.01 mag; 3.12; 3.02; 3.09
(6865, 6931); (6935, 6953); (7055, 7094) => 0.00 mag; 3.12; 3.03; 3.09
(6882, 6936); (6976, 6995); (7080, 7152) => 0.01 mag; 3.12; 3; 3.07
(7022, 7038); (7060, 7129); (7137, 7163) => 0.00 mag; 3.05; 2.99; 3.02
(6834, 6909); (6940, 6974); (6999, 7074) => -0.01 mag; 3.11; 3.05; 3.08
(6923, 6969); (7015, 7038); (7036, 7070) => 0.01 mag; 3.11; 3.04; 3.06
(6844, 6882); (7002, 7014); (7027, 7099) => -0.01 mag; 3.1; 3.04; 3.06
